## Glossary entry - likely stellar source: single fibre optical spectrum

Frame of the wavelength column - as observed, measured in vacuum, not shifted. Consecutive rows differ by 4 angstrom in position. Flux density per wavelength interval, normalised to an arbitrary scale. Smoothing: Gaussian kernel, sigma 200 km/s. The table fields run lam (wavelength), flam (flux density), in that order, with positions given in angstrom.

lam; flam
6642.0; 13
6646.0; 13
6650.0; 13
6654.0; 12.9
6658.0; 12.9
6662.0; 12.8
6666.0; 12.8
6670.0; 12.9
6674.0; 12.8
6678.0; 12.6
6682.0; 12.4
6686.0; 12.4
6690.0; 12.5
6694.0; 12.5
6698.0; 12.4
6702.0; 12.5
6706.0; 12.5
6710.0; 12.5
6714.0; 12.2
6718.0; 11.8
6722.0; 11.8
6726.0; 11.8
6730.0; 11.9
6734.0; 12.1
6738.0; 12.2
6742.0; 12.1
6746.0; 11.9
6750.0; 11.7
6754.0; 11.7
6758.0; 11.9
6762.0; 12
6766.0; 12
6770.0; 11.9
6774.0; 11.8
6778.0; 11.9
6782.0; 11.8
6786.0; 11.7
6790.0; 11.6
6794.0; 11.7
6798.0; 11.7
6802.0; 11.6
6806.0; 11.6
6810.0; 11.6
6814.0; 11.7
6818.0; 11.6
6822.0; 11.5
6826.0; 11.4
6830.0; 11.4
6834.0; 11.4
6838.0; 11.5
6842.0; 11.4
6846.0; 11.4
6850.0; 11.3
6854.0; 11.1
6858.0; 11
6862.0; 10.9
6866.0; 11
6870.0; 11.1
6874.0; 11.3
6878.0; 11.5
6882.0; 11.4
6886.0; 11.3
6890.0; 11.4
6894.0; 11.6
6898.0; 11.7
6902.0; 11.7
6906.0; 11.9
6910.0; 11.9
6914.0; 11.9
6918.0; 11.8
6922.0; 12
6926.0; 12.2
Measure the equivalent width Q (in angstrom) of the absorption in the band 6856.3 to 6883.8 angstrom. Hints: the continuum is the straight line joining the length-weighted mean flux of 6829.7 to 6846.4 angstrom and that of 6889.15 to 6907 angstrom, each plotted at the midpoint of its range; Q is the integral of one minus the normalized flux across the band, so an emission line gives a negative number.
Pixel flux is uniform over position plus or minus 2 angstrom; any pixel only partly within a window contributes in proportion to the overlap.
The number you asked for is 0.9 angstrom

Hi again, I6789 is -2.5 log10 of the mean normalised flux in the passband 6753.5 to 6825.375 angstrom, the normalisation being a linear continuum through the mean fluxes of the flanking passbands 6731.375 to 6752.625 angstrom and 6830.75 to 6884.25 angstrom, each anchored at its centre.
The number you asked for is 0.00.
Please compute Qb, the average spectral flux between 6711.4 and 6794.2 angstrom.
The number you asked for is 11.9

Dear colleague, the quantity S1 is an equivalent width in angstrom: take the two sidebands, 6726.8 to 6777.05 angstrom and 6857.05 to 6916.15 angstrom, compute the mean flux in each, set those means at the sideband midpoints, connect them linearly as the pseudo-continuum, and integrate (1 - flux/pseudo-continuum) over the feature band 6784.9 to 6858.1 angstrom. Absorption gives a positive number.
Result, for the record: 1.2 angstrom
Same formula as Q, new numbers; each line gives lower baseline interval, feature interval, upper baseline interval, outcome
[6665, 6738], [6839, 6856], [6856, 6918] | 0.5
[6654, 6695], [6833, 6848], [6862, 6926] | 0.5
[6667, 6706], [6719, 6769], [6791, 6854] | 0.8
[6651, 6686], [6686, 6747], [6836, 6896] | 1.0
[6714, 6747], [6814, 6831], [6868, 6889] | 0.1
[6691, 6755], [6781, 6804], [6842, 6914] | 0.2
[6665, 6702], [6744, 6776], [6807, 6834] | 0.3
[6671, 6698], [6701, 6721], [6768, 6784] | 0.1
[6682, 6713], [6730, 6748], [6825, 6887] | 0.1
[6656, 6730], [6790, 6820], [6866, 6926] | 0.8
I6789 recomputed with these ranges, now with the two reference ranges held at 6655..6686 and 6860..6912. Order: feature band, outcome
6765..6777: 0.02 mag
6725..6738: 0.03 mag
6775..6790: 0.03 mag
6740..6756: 0.04 mag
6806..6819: 0.02 mag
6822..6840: 0.03 mag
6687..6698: 0.01 mag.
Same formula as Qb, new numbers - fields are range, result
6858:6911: 11.4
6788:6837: 11.6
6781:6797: 11.7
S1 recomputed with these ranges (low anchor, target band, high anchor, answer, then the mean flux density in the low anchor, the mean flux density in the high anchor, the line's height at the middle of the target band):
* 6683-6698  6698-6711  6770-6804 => -0.1 angstrom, 12.5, 11.7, 12.3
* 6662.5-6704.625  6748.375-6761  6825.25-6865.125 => 0.2 angstrom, 12.6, 11.3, 12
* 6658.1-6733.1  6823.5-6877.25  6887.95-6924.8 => 3.1 angstrom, 12.4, 11.8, 11.9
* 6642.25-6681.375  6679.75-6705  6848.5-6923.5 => 0.4 angstrom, 12.8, 11.5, 12.7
